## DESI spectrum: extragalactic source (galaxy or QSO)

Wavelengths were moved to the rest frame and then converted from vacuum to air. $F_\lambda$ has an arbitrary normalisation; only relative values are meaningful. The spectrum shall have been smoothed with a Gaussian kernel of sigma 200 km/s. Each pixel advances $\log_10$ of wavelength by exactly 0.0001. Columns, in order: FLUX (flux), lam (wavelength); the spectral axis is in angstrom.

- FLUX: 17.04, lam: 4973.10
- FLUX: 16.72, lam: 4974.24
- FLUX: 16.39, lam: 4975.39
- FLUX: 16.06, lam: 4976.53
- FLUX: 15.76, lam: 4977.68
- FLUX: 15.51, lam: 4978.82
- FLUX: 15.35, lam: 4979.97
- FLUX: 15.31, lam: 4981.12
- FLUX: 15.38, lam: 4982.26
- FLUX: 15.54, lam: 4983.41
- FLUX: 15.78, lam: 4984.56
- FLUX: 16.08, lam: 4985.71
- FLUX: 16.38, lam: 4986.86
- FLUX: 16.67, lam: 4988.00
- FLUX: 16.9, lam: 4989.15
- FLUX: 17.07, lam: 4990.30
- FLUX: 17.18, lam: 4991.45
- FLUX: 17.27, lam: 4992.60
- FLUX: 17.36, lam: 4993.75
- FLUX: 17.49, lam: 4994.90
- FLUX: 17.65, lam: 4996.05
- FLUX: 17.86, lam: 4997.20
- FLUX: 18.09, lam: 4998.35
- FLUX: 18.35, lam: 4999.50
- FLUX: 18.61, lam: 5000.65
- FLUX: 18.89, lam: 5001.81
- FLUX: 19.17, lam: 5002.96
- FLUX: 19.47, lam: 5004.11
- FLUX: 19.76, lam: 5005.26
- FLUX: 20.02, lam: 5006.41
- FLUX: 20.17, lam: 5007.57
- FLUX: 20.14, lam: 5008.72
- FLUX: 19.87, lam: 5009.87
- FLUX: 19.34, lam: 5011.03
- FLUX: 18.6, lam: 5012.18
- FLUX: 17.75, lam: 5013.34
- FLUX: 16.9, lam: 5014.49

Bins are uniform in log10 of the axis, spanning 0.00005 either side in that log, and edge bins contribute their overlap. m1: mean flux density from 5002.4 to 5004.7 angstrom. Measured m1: 19.4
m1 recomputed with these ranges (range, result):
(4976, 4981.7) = 15.6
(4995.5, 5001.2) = 18.1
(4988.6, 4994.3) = 17.1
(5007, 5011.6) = 19.9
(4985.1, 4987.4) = 16.2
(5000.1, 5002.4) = 18.7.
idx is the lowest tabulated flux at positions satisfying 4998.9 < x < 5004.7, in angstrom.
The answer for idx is 18.35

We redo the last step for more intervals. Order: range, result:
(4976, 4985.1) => 15.31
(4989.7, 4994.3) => 17.07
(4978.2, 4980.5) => 15.35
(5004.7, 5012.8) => 18.6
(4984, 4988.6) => 15.78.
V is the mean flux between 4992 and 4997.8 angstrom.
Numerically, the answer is 17.5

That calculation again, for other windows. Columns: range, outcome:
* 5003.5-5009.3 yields 19.9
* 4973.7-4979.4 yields 16.1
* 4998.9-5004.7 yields 18.9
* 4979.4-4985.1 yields 15.5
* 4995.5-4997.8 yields 17.8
